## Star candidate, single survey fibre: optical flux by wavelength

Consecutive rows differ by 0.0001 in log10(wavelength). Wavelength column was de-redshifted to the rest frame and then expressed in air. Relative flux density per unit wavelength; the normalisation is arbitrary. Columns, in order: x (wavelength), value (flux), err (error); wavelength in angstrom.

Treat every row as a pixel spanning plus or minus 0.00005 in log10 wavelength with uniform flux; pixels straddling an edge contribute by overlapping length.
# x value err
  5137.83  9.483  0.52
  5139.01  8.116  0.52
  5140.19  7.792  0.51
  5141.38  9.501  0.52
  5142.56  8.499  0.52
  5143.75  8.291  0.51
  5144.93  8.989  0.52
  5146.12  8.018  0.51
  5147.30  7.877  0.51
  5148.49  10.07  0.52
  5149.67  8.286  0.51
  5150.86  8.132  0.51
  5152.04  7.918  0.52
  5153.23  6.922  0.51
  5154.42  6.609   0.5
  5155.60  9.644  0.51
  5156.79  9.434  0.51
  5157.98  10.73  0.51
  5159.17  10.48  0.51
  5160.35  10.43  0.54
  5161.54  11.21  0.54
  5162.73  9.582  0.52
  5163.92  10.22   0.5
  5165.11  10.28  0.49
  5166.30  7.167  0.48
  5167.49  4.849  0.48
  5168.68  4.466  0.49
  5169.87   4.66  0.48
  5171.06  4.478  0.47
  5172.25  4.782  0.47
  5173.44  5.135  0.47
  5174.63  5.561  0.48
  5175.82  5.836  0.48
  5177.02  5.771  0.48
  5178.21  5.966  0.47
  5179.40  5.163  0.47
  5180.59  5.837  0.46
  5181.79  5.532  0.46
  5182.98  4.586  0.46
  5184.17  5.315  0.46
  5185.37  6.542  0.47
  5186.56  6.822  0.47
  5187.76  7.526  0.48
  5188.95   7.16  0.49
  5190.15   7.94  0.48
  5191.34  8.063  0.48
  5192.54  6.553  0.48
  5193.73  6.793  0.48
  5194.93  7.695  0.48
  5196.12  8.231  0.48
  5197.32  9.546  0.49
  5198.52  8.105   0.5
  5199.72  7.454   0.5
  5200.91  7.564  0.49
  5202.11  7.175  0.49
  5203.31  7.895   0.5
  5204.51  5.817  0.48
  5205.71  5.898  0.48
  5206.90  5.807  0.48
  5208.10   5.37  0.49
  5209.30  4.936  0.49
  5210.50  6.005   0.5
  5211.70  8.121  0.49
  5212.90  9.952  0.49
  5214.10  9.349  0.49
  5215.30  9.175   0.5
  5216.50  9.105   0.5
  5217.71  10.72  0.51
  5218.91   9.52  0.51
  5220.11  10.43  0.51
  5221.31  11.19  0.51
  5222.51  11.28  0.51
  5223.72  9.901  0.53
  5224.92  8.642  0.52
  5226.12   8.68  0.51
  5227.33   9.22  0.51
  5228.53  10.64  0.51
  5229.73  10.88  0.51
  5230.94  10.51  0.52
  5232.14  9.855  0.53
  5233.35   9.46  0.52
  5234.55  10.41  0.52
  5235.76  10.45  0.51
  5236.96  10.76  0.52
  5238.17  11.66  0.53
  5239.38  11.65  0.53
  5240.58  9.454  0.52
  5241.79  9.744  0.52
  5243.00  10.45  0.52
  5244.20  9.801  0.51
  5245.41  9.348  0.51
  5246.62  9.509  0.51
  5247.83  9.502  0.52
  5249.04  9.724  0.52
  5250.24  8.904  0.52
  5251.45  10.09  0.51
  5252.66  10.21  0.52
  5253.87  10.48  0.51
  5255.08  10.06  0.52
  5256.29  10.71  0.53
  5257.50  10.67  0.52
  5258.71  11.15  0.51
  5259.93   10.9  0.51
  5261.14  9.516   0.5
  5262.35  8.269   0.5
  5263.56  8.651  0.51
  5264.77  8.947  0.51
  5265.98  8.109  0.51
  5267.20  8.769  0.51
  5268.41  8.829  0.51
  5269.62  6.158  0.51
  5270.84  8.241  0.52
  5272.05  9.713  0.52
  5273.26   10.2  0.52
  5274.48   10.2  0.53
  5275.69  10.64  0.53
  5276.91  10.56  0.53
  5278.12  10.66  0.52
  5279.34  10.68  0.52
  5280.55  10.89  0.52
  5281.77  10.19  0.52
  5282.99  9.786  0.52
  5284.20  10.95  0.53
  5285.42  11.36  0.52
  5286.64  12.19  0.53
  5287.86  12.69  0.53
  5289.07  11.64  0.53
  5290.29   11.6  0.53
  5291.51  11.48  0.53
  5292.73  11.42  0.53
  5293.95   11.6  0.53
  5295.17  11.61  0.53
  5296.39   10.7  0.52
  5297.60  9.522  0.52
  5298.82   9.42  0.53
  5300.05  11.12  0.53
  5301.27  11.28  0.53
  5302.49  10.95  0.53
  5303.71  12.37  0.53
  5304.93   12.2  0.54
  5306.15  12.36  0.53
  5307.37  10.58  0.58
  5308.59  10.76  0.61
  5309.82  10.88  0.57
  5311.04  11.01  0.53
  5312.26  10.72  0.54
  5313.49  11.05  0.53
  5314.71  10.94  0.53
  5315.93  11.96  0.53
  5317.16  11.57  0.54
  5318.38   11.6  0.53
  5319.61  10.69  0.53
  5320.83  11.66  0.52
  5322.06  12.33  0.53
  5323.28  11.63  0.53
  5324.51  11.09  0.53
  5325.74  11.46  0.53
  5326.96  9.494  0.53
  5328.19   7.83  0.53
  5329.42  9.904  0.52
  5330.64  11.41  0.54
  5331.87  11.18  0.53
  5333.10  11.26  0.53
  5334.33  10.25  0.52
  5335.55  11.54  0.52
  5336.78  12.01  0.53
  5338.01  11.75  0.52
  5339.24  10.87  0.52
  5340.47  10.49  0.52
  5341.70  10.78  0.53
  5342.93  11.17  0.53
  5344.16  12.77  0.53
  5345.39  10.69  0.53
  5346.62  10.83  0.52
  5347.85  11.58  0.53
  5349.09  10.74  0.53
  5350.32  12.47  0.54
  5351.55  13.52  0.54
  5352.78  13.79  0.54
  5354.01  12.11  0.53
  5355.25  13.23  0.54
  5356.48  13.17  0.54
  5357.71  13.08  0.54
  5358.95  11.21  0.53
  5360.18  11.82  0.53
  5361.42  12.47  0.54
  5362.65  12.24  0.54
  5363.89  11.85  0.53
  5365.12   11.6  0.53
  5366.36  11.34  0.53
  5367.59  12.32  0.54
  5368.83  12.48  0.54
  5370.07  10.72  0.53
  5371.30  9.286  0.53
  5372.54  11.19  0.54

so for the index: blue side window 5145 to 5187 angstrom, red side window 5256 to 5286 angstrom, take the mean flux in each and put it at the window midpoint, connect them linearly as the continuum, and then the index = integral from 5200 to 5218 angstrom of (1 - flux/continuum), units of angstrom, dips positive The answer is 1.8 angstrom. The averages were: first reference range 7.29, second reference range 9.78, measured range 7.47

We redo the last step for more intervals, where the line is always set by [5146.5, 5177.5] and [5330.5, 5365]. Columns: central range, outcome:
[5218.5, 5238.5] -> -2.20 angstrom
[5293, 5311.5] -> -0.51 angstrom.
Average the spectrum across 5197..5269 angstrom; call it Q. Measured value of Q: 9.25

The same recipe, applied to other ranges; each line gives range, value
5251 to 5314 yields 10.5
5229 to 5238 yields 10.4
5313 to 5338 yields 11.1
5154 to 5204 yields 7.26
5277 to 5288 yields 10.9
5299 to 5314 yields 11.2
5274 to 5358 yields 11.3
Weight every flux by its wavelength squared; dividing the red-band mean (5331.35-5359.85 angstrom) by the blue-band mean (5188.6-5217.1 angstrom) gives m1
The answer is 1.7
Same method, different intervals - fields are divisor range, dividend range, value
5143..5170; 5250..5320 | 1.30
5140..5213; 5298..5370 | 1.66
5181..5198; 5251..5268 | 1.43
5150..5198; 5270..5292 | 1.54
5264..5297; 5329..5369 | 1.16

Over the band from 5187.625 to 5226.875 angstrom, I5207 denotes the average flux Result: 8.12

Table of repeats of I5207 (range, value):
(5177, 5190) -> 6.1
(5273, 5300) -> 10.9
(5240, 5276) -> 9.56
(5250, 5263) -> 10.1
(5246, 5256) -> 9.84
